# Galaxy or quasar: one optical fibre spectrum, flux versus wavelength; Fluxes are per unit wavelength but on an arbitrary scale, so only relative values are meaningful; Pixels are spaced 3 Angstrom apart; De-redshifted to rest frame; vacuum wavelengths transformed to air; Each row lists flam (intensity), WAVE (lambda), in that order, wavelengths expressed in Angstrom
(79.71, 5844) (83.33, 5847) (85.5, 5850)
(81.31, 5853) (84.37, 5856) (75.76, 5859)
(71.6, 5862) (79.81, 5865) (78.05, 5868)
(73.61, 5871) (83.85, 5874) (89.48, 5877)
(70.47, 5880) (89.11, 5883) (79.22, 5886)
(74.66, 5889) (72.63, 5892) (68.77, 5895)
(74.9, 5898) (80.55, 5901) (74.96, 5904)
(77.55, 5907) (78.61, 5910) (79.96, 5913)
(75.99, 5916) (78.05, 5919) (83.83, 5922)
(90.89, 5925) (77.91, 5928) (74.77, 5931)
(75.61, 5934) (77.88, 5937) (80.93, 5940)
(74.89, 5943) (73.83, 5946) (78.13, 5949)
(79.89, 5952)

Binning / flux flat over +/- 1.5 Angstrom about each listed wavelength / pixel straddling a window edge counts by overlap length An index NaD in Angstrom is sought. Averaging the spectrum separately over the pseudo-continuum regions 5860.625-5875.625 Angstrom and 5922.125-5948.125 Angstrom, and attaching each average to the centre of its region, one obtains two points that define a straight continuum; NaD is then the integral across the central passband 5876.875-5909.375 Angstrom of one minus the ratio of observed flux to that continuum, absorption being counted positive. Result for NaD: 0.4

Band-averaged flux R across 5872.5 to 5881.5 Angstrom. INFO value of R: 81.3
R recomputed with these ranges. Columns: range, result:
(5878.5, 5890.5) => 78.4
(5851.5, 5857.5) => 82.8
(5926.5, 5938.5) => 76.5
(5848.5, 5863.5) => 79.7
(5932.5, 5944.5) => 77.3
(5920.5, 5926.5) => 87.4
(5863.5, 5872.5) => 77.2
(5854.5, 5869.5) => 77.9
